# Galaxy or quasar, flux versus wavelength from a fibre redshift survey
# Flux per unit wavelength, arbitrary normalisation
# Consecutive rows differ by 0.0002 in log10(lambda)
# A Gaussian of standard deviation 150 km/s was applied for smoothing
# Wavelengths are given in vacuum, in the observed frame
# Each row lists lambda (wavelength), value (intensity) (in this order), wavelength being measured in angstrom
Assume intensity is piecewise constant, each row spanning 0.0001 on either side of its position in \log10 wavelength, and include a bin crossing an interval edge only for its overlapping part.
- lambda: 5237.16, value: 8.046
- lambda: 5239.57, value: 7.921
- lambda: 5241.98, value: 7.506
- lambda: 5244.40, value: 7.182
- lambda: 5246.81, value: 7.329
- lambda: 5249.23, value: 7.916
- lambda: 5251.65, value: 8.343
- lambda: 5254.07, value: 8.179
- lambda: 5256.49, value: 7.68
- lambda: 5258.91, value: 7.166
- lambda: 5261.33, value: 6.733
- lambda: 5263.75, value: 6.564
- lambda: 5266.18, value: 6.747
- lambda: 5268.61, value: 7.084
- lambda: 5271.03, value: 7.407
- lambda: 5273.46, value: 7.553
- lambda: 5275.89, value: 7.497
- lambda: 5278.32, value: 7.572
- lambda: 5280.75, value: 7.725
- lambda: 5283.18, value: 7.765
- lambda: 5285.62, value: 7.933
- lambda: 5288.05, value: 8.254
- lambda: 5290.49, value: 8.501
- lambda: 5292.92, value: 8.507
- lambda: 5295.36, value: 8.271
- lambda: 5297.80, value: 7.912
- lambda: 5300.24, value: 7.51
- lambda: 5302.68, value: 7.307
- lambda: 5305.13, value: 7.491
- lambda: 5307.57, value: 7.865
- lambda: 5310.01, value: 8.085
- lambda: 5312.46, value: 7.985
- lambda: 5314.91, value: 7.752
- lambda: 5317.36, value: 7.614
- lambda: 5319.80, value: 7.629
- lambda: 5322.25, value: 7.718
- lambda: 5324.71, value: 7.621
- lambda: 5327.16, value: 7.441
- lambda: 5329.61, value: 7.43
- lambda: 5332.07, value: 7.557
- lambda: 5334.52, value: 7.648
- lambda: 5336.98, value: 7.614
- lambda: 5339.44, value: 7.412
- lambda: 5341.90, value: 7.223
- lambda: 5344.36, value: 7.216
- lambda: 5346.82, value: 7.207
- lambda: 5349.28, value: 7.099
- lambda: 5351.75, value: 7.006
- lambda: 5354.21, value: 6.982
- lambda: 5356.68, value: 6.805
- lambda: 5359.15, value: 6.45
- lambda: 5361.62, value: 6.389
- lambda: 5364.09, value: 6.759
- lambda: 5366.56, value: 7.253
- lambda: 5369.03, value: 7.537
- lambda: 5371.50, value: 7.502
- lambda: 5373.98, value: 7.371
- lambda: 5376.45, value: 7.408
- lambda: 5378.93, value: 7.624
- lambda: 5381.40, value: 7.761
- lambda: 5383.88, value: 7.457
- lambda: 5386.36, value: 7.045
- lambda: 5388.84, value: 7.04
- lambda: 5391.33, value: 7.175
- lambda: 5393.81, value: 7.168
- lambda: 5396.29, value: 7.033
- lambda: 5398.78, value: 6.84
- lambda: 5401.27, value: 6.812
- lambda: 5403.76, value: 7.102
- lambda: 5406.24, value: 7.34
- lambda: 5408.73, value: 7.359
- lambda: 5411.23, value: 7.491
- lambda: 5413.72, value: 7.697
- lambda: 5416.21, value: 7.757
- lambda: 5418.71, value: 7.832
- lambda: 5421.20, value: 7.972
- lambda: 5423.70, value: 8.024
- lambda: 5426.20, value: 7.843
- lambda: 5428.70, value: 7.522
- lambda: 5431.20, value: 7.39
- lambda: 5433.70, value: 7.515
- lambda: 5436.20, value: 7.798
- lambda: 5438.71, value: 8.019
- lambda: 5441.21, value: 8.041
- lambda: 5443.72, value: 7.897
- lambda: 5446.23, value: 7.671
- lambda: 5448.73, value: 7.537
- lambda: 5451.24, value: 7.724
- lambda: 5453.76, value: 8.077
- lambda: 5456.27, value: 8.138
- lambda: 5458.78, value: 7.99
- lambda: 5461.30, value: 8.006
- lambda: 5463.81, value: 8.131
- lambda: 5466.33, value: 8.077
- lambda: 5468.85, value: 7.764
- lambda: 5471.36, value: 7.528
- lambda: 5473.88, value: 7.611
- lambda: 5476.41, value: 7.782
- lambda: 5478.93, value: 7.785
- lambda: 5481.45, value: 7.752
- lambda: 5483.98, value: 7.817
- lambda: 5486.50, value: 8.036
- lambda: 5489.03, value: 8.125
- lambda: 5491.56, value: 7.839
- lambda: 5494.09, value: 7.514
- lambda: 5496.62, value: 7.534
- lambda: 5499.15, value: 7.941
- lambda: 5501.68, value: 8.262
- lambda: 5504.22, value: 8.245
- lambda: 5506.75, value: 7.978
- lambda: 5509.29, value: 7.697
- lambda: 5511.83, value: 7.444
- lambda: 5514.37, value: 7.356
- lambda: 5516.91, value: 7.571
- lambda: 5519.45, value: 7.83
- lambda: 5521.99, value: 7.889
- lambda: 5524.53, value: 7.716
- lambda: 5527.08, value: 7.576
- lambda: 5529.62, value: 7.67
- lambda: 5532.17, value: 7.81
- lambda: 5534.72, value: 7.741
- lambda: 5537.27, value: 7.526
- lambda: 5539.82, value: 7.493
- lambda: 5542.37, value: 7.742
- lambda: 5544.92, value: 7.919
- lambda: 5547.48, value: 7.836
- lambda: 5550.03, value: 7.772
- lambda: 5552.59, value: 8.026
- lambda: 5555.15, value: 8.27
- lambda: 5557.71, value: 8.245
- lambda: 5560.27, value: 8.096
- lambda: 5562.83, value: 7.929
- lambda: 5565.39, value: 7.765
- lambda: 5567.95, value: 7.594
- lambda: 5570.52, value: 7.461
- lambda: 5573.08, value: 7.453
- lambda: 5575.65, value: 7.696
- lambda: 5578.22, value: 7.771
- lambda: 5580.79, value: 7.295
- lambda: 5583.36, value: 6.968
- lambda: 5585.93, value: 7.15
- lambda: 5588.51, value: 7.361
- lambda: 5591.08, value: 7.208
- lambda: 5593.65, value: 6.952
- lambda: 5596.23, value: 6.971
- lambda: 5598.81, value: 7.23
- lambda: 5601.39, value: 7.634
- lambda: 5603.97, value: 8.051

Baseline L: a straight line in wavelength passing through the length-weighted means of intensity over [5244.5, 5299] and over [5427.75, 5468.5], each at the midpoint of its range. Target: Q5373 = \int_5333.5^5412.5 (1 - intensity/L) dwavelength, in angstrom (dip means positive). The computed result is 5.85 angstrom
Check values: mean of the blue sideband 7.66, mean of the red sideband 7.85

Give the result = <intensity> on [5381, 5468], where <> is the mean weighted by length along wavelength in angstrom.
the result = 7.61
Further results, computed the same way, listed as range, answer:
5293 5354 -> 7.57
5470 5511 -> 7.84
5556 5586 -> 7.65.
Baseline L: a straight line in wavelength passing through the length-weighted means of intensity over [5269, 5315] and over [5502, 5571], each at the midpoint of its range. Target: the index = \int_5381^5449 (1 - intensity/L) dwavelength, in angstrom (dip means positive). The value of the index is 2.7 angstrom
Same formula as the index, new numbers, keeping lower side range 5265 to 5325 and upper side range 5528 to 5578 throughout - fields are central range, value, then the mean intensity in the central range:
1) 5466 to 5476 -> 0.07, 7.72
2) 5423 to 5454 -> 0.02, 7.76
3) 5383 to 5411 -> 2.25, 7.13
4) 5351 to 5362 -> 1.43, 6.74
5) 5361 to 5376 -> 1.10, 7.18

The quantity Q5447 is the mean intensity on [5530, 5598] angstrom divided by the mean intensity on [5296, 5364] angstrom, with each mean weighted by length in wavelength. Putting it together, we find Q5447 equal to 1.03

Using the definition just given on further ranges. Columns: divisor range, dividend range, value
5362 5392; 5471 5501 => 1.07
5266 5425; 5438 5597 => 1.04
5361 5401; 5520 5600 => 1.06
